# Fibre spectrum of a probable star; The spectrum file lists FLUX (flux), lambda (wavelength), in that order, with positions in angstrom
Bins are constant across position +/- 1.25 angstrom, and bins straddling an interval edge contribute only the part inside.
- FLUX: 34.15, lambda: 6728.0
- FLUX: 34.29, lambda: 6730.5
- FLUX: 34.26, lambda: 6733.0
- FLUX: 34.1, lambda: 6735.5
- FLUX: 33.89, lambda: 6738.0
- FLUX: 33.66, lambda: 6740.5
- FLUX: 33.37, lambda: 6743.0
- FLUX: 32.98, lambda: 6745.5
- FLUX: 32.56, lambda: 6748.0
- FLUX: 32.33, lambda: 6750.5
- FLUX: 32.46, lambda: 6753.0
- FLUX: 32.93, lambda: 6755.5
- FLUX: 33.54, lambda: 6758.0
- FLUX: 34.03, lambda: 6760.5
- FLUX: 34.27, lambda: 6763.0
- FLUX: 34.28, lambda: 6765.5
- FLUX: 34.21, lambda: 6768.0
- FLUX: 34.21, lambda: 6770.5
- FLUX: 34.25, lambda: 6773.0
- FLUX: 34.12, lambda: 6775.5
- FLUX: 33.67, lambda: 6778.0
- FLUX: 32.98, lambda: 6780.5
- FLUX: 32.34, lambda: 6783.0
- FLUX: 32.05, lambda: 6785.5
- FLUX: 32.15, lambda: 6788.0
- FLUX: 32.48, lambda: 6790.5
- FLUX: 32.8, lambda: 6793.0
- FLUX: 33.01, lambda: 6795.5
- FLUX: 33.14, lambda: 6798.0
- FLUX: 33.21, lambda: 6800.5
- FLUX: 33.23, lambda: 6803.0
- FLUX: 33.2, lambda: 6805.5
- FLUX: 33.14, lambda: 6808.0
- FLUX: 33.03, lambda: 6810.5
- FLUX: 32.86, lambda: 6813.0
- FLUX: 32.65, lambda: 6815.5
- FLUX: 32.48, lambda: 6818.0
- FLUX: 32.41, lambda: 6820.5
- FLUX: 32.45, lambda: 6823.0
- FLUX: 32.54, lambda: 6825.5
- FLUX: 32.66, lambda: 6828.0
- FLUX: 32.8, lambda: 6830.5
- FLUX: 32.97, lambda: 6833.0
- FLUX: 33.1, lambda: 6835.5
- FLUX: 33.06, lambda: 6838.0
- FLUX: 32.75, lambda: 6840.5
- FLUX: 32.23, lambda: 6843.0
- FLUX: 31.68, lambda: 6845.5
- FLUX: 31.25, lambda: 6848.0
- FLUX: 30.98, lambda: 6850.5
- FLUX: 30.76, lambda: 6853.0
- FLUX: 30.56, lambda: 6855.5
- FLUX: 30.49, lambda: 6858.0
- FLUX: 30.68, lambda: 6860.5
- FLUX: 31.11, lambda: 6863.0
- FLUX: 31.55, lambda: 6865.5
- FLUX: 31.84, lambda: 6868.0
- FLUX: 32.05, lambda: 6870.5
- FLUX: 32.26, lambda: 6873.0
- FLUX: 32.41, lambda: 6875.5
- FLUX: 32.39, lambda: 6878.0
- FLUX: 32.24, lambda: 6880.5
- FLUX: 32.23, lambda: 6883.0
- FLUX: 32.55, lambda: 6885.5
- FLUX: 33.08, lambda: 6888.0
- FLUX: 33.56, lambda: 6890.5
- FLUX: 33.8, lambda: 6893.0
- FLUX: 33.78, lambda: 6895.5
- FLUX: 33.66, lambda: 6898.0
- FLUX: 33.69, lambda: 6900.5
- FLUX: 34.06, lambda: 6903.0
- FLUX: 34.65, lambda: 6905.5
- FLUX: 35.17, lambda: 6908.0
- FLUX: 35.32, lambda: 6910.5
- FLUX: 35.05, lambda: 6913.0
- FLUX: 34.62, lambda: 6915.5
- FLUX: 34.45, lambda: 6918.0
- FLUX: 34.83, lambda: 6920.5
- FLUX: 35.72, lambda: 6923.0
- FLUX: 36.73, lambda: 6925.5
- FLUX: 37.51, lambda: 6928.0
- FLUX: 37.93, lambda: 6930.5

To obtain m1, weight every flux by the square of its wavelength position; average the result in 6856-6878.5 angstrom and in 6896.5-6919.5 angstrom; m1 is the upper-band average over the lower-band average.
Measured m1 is 1.1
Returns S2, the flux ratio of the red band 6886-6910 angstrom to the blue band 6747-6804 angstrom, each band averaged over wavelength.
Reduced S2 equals 1.0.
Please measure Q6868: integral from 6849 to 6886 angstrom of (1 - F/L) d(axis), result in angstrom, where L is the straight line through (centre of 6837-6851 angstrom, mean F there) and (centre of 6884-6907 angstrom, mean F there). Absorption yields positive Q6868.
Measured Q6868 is 1.3 angstrom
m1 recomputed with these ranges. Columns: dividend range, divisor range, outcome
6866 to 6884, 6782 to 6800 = 1.01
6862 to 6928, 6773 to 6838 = 1.05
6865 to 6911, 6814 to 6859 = 1.05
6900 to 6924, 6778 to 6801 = 1.10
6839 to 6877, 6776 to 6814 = 0.98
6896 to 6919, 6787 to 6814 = 1.08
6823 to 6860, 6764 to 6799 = 0.98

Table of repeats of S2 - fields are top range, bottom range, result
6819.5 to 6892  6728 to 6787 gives 0.96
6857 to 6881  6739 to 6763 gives 0.96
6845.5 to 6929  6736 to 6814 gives 1.00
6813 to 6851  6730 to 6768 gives 0.97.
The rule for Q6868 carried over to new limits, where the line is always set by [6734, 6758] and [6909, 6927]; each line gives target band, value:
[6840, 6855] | 1.27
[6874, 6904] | 1.56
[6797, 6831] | 1.16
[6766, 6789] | 0.12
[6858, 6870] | 1.16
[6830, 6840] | 0.37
